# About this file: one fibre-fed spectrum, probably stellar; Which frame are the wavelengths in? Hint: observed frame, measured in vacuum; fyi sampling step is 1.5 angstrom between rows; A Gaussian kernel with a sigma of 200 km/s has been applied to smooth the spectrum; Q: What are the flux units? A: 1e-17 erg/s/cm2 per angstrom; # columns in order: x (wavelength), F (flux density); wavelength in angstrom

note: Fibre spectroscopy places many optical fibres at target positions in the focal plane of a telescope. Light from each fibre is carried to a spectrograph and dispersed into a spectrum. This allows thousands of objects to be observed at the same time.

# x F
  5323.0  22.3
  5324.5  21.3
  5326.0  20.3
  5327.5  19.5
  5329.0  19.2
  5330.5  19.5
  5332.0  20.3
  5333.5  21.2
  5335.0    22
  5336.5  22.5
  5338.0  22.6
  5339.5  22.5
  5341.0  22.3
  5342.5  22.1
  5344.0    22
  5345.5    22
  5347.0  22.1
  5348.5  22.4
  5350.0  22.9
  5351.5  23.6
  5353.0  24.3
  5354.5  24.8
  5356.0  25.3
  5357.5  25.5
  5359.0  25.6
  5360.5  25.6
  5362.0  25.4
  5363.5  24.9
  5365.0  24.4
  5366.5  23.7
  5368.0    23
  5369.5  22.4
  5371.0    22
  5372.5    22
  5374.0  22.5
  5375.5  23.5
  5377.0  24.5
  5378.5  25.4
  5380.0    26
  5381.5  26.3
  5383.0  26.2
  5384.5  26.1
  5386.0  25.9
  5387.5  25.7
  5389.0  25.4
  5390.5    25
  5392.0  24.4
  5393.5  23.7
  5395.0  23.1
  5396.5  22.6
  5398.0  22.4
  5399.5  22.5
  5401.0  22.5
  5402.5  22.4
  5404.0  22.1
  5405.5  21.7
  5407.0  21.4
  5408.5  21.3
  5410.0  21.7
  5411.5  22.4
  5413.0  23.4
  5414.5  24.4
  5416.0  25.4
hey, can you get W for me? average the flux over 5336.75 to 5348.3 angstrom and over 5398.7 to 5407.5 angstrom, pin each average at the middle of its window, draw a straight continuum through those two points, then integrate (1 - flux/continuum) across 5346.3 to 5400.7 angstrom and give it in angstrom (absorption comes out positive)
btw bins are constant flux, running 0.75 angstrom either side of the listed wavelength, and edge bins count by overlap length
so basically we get -4.9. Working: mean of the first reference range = 22.2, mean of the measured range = 24.2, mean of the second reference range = 22.1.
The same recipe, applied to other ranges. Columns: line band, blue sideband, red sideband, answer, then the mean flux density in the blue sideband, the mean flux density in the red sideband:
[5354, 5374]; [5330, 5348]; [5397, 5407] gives -2.0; 21.8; 22.2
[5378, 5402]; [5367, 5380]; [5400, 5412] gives -2.0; 23.3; 21.9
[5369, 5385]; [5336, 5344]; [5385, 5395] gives 0.0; 22.4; 24.9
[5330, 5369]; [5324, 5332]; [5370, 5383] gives -2.5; 20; 24.1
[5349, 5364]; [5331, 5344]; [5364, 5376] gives -1.5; 21.9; 23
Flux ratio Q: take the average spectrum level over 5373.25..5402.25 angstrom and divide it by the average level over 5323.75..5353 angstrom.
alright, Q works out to 1.12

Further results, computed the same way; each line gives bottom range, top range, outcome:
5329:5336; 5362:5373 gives 1.13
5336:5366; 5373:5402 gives 1.03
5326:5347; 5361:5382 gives 1.12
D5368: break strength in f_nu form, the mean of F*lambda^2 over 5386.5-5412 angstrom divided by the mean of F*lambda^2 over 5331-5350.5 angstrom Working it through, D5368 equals 1.07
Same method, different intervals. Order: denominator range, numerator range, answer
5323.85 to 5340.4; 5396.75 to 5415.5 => 1.10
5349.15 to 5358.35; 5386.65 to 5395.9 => 1.02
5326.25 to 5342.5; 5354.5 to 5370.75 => 1.17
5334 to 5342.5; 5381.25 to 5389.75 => 1.18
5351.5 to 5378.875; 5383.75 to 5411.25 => 0.98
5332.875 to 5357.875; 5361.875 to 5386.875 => 1.07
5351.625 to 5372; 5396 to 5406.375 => 0.93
